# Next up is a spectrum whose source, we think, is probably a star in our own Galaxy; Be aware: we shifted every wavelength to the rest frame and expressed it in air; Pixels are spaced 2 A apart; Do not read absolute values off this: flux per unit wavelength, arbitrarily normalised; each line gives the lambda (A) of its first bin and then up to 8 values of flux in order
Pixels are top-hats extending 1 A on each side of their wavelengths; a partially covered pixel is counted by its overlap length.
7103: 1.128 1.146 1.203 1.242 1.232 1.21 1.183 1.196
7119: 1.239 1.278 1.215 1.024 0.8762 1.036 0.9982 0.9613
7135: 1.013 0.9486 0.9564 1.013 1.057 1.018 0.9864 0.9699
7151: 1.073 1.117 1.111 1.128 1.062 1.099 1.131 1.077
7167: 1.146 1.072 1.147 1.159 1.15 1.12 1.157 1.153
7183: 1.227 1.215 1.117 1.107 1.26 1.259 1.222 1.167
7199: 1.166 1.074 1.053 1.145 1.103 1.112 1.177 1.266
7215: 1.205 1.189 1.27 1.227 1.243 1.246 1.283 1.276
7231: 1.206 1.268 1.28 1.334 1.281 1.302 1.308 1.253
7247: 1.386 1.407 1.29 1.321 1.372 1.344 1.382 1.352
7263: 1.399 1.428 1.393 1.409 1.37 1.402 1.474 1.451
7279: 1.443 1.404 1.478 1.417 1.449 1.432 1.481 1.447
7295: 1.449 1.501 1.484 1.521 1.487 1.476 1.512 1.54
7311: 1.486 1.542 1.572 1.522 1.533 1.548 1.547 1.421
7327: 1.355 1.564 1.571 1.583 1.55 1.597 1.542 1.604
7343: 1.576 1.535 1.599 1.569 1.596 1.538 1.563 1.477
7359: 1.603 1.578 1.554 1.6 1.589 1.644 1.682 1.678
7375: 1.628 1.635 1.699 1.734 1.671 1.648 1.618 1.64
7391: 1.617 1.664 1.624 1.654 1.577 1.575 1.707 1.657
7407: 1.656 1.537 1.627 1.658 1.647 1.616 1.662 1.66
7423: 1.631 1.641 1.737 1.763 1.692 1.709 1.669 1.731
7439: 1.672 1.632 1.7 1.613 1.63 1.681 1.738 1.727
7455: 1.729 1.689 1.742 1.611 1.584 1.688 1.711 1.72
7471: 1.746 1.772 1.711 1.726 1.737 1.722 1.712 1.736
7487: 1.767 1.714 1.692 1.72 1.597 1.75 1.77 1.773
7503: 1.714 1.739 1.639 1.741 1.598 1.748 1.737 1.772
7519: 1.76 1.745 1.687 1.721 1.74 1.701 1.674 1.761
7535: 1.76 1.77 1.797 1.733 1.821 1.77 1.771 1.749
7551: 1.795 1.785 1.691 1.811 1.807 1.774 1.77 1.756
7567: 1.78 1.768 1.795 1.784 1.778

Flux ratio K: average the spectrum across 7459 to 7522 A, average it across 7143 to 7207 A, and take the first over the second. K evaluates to 1.53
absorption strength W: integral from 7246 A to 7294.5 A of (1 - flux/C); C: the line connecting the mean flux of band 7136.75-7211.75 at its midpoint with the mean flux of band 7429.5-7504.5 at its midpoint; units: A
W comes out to -3.66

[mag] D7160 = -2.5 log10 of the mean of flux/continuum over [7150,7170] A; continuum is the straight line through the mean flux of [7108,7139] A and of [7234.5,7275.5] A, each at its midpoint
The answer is 0.07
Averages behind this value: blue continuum 1.11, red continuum 1.36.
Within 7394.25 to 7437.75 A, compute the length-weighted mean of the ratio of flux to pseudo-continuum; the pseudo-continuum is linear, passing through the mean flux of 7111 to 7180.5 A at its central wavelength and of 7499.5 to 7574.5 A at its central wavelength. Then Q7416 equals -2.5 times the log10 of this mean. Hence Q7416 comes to -0.07 mag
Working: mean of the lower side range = 1.09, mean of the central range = 1.66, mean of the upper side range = 1.75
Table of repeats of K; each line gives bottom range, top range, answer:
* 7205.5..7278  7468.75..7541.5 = 1.32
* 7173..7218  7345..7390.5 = 1.38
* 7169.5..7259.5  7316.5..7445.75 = 1.32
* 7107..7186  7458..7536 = 1.56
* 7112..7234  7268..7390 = 1.36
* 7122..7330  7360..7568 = 1.34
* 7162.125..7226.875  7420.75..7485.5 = 1.45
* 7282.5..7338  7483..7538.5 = 1.15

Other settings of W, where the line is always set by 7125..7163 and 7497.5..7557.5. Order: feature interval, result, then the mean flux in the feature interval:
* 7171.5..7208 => -1.55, 1.16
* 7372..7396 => -2.94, 1.65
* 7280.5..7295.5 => -1.75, 1.45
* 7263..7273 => -1.13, 1.4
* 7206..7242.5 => -1.91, 1.24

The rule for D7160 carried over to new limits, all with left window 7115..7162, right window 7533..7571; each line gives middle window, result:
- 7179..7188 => -0.03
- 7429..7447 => -0.07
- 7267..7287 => -0.10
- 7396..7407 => -0.08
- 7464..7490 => -0.05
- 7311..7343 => -0.11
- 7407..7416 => -0.06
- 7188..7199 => -0.04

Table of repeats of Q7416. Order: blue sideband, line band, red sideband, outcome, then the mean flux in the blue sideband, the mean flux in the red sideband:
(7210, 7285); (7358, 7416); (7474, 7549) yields -0.064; 1.33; 1.73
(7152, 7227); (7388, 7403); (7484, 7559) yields -0.075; 1.16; 1.74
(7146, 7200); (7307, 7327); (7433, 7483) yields -0.072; 1.13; 1.7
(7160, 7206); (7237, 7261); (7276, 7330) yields 0.001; 1.15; 1.48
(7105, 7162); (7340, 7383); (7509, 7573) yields -0.103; 1.09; 1.75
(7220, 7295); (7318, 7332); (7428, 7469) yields -0.023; 1.36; 1.69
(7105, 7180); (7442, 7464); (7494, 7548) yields -0.038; 1.1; 1.73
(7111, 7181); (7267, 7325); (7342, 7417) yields -0.035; 1.09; 1.62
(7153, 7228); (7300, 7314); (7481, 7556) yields -0.109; 1.16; 1.73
